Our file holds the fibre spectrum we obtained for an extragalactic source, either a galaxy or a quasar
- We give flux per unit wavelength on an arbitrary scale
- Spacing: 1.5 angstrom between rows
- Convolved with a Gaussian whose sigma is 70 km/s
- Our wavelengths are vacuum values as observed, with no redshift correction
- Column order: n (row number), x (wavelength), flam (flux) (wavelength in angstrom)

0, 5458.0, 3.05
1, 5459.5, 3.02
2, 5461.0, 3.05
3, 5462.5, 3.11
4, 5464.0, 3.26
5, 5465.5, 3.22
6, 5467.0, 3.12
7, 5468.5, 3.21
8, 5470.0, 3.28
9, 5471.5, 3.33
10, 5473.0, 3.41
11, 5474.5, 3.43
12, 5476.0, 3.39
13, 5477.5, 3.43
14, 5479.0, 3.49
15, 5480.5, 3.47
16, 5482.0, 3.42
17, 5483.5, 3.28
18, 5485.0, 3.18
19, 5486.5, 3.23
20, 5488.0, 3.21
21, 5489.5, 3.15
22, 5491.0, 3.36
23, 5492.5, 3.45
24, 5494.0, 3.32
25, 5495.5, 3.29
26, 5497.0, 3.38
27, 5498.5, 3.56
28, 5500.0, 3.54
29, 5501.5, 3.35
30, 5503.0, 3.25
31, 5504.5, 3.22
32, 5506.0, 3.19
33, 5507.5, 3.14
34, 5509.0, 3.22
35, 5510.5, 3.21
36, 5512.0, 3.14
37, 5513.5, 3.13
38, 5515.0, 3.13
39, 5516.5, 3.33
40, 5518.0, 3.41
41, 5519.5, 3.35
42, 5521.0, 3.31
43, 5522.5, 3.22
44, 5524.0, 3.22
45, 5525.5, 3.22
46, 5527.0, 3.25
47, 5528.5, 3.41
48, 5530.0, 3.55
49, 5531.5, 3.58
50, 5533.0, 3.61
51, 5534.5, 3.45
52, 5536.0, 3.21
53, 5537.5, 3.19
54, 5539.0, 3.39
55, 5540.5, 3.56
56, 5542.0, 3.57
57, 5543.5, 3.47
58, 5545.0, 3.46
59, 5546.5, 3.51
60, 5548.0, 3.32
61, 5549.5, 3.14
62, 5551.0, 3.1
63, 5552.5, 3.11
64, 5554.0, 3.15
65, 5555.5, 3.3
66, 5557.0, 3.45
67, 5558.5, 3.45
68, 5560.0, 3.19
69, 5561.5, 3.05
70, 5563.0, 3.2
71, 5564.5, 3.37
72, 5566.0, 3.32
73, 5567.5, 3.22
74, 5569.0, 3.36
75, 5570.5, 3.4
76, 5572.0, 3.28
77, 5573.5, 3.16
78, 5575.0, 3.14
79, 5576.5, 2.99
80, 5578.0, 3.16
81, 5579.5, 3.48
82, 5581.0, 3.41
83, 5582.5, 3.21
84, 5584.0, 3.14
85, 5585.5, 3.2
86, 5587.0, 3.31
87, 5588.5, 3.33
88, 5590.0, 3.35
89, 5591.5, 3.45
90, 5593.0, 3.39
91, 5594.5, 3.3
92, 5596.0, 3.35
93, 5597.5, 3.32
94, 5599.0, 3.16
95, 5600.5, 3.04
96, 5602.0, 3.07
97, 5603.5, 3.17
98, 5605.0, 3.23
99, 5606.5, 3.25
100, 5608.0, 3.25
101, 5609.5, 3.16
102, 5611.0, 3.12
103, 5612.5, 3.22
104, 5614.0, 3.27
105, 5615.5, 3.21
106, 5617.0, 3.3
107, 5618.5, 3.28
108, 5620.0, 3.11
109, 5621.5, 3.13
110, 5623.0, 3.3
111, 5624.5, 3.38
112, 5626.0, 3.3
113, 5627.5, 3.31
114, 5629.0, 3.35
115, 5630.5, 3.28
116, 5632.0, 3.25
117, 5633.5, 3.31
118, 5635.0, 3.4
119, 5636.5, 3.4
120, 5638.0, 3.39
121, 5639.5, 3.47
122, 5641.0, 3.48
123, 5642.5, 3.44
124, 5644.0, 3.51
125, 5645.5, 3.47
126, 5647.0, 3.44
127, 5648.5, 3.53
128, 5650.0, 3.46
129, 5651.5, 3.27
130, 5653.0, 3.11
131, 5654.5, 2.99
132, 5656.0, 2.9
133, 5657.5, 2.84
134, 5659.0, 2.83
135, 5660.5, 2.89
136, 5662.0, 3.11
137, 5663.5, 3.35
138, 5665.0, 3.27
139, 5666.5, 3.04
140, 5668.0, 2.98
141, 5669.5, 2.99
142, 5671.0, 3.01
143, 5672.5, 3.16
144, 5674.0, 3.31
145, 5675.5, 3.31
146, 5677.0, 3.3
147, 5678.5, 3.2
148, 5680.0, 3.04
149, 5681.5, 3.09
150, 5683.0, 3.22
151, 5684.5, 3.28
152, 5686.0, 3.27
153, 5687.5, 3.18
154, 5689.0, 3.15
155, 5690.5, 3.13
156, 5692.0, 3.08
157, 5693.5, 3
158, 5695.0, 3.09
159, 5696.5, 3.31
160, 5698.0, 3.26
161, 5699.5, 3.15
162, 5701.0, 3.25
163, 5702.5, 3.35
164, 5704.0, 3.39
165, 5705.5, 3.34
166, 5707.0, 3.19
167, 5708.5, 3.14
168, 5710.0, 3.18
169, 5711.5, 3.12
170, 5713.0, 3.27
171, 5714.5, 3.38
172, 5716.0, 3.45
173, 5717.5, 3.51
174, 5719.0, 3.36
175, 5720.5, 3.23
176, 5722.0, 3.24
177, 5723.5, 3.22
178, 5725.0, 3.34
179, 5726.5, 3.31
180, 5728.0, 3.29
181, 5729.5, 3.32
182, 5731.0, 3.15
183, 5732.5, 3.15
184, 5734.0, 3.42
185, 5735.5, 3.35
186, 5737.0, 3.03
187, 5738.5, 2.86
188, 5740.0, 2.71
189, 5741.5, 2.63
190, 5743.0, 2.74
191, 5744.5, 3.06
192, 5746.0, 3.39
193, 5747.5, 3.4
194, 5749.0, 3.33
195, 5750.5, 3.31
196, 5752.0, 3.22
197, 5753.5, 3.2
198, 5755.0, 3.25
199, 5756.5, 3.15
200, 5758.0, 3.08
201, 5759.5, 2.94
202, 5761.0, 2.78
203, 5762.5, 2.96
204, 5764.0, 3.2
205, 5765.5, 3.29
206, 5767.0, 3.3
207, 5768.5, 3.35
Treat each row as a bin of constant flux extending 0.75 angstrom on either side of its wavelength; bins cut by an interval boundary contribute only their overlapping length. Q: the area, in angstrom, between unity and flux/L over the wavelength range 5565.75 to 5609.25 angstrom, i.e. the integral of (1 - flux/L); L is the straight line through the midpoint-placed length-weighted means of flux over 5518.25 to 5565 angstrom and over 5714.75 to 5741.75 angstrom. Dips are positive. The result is 0.7 angstrom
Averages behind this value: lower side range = 3.33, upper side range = 3.21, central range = 3.25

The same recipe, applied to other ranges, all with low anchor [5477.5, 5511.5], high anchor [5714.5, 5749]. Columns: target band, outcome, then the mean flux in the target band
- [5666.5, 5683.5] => 0.4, 3.14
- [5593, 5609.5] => 0.2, 3.22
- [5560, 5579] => 0.3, 3.22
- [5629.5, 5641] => -0.4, 3.36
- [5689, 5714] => 0.1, 3.2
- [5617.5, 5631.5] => -0.1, 3.27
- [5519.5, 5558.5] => -0.7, 3.35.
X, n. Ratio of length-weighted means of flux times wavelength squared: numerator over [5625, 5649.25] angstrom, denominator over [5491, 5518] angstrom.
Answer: 1.08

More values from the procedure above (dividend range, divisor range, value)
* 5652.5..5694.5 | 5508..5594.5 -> 0.98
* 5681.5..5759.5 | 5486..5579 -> 1.04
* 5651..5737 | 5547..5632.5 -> 1.02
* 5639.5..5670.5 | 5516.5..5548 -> 0.99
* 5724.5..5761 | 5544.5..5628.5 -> 1.02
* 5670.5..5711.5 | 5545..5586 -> 1.03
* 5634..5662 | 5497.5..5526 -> 1.05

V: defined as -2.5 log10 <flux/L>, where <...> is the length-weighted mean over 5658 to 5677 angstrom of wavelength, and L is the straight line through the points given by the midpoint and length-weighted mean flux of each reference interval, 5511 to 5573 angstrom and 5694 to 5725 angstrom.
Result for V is 0.059 mag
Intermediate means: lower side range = 3.32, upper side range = 3.27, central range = 3.11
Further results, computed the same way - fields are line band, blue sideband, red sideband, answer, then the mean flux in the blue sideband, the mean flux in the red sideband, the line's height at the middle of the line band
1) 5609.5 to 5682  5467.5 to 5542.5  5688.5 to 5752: 0.01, 3.33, 3.2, 3.25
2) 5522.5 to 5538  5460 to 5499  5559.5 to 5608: -0.03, 3.31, 3.25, 3.28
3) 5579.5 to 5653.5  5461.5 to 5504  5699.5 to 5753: -0.01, 3.32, 3.22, 3.26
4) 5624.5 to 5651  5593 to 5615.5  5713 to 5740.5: -0.06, 3.21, 3.25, 3.22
